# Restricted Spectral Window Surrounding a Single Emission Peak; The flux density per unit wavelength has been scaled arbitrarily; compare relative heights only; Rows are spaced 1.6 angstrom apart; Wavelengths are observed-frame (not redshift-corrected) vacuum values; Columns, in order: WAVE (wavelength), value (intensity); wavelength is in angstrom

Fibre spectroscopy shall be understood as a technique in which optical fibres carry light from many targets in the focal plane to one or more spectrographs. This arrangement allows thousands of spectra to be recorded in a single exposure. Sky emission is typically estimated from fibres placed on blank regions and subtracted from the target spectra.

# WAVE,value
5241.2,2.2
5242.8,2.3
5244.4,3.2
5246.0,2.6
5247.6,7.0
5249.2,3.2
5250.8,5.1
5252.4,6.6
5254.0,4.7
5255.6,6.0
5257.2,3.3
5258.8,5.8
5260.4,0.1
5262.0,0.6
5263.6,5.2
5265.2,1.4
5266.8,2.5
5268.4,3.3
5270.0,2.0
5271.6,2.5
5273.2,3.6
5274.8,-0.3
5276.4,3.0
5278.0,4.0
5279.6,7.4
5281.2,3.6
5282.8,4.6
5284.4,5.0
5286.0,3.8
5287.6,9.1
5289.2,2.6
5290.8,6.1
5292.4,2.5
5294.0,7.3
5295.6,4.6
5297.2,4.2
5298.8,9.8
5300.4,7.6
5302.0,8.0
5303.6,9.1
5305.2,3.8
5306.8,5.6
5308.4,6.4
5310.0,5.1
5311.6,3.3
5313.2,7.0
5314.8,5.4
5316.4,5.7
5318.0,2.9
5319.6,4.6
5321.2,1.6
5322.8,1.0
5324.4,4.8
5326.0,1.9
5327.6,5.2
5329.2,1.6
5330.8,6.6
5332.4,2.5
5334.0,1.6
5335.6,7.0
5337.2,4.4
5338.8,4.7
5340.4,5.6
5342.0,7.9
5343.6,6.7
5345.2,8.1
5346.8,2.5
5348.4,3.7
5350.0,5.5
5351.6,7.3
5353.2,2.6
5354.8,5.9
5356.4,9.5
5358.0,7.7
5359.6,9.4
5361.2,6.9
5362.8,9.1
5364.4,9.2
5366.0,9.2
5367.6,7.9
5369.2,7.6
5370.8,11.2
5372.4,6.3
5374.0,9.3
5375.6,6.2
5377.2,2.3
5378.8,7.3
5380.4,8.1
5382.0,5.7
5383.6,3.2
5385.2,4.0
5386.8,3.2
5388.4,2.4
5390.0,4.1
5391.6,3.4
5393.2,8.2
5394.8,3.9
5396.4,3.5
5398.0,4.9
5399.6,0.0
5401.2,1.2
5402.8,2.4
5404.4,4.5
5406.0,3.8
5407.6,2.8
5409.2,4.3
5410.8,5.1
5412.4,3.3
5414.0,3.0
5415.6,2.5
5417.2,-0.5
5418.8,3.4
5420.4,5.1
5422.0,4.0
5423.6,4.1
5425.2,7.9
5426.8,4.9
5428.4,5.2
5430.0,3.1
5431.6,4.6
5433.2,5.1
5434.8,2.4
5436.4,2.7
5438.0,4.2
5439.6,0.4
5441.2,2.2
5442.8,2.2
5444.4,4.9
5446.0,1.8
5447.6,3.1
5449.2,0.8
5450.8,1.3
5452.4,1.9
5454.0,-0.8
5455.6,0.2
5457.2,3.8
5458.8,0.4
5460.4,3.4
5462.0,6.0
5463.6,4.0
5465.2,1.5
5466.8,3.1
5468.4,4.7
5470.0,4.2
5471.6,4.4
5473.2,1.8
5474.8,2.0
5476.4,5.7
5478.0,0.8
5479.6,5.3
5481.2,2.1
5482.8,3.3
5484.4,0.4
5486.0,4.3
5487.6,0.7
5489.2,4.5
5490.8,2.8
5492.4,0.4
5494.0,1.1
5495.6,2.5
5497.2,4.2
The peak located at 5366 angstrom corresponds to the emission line C III]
